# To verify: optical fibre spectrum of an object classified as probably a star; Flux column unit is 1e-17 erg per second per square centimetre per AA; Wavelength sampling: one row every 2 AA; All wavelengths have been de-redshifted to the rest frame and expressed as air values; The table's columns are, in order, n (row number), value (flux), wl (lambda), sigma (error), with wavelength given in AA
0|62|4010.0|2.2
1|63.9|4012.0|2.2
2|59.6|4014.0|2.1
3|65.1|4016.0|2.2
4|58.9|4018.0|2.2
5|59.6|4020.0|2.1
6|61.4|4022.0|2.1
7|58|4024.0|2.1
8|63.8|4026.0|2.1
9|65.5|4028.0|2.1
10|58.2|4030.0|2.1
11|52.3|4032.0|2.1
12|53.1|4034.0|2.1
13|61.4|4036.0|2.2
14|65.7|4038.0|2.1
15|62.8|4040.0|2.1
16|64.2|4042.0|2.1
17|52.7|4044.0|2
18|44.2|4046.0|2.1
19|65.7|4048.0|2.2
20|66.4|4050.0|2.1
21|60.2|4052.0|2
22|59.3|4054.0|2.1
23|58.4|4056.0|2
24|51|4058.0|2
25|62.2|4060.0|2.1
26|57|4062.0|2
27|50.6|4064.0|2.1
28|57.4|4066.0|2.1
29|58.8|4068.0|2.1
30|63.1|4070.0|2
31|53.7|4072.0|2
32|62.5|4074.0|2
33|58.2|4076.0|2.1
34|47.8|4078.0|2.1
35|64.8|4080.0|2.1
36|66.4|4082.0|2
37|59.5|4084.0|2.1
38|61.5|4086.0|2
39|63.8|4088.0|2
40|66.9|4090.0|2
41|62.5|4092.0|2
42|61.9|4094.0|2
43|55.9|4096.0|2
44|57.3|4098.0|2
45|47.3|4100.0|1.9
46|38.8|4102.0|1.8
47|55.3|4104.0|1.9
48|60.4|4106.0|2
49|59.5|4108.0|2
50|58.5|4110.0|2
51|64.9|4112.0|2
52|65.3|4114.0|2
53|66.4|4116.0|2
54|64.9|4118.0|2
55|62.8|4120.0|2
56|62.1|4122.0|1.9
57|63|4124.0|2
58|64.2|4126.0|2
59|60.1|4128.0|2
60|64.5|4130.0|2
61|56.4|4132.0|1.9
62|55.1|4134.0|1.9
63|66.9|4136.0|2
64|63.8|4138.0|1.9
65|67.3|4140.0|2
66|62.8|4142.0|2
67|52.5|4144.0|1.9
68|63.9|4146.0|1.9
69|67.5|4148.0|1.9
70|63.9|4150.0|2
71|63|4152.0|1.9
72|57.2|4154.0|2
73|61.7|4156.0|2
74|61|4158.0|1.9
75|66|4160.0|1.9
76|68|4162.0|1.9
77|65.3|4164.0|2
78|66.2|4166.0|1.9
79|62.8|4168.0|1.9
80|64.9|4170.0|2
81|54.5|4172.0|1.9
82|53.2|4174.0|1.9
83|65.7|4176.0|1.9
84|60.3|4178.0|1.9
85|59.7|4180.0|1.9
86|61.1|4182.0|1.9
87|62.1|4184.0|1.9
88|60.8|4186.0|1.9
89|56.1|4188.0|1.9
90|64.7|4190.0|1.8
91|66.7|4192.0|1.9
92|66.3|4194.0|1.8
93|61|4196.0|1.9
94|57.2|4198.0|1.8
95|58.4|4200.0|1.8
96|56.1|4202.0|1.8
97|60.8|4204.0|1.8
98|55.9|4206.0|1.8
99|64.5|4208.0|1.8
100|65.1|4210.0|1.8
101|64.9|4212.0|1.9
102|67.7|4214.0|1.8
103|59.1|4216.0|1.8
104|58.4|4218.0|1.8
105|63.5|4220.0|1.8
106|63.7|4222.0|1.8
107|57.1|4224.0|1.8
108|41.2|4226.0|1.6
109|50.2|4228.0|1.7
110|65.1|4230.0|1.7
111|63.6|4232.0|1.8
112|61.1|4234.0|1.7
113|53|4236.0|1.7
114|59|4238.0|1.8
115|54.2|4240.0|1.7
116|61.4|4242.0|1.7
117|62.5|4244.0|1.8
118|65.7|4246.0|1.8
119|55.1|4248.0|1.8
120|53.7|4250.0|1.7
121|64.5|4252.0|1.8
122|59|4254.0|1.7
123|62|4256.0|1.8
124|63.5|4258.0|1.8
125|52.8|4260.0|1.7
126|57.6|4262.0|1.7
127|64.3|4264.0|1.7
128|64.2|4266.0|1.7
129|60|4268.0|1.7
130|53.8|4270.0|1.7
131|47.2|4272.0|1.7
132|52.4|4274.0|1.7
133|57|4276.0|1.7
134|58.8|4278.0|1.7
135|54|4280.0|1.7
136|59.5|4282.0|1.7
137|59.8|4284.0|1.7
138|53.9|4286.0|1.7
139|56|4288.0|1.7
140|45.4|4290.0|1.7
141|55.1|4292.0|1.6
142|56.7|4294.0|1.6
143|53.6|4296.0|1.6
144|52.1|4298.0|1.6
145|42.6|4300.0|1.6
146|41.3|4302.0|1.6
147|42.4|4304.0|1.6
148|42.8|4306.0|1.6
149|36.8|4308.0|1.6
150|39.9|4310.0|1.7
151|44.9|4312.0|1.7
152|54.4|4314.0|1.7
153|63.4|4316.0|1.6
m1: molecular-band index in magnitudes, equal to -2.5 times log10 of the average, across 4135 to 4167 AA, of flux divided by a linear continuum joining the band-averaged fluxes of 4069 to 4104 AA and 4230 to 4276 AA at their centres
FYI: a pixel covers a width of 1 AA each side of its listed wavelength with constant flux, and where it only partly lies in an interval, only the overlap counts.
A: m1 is -0.09 mag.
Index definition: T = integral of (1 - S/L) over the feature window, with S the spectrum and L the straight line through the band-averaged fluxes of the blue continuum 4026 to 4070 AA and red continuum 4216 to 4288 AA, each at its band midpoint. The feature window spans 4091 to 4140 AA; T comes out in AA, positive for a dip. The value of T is -1.3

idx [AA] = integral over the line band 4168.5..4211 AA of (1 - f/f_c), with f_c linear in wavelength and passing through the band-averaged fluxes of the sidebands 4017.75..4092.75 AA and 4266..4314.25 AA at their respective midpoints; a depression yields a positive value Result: -4.7 AA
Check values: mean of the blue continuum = 59.5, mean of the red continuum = 51.1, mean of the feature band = 60.7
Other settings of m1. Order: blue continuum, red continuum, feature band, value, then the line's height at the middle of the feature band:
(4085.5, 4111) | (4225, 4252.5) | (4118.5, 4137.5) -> -0.076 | 57.6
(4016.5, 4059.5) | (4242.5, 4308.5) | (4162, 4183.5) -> -0.090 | 56.8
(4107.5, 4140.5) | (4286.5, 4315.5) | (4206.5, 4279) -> -0.124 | 52.7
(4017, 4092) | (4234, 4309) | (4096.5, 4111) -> 0.087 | 58.4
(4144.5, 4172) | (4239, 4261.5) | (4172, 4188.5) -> 0.050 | 62.5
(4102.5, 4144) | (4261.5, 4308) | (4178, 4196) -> -0.067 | 58.3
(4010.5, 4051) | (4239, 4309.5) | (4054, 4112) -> 0.018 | 59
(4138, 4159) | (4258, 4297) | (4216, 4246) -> -0.003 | 58.3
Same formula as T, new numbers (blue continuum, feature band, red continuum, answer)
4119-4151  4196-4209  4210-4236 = 0.27 AA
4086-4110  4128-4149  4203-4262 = -1.40 AA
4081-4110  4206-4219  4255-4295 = -1.23 AA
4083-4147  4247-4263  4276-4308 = -1.59 AA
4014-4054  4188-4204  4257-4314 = -1.73 AA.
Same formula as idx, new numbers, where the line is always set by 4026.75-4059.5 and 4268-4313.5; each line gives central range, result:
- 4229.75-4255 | -3.6 AA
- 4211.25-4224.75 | -2.3 AA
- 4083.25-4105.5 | -0.1 AA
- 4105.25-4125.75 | -2.3 AA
